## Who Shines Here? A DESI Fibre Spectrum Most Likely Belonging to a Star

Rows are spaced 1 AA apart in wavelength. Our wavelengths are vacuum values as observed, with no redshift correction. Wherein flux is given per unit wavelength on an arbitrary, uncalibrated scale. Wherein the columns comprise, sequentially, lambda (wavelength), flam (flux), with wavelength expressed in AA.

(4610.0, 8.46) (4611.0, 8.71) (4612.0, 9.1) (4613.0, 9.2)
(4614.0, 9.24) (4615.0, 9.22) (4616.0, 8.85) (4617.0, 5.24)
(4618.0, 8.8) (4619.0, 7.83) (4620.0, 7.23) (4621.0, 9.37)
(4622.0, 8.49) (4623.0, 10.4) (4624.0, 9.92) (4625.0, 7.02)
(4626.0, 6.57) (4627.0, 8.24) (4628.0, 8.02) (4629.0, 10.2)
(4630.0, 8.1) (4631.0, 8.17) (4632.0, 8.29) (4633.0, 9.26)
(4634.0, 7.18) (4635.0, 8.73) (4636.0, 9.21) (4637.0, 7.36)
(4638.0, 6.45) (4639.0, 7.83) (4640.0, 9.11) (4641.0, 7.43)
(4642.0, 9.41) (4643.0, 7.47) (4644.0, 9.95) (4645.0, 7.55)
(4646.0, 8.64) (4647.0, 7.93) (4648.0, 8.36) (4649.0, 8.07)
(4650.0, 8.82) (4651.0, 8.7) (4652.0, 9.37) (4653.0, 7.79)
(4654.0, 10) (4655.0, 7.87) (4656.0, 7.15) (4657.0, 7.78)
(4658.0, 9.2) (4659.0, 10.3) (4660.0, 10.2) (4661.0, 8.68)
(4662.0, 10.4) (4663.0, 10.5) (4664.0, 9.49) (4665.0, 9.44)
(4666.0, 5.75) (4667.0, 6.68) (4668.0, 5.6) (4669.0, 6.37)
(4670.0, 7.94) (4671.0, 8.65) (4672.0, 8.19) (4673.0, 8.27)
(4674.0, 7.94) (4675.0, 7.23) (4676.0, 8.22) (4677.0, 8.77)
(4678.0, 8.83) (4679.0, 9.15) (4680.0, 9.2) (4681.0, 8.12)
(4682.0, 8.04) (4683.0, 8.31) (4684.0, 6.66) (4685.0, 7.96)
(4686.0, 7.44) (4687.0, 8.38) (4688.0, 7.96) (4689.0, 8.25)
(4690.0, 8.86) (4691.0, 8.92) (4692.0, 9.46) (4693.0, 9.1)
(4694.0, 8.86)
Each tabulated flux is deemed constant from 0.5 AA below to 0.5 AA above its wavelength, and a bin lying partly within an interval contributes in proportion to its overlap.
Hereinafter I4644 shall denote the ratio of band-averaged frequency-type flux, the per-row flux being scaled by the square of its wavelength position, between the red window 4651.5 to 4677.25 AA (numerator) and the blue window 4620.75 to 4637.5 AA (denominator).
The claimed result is 1.00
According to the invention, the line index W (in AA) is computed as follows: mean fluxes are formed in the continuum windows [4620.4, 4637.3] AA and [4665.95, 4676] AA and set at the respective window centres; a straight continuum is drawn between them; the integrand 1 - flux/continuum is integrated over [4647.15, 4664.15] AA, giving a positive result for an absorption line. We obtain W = -2.6 AA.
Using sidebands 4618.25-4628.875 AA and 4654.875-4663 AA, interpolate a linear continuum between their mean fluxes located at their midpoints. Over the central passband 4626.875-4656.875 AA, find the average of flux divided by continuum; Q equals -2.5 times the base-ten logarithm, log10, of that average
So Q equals 0.05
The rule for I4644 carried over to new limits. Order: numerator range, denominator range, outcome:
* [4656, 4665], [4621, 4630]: 1.11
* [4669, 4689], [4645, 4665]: 0.92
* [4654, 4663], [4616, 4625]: 1.11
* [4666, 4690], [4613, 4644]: 0.97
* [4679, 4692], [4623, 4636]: 1.00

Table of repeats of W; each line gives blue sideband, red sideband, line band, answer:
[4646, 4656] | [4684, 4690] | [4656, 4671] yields -0.2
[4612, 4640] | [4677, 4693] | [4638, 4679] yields 0.0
